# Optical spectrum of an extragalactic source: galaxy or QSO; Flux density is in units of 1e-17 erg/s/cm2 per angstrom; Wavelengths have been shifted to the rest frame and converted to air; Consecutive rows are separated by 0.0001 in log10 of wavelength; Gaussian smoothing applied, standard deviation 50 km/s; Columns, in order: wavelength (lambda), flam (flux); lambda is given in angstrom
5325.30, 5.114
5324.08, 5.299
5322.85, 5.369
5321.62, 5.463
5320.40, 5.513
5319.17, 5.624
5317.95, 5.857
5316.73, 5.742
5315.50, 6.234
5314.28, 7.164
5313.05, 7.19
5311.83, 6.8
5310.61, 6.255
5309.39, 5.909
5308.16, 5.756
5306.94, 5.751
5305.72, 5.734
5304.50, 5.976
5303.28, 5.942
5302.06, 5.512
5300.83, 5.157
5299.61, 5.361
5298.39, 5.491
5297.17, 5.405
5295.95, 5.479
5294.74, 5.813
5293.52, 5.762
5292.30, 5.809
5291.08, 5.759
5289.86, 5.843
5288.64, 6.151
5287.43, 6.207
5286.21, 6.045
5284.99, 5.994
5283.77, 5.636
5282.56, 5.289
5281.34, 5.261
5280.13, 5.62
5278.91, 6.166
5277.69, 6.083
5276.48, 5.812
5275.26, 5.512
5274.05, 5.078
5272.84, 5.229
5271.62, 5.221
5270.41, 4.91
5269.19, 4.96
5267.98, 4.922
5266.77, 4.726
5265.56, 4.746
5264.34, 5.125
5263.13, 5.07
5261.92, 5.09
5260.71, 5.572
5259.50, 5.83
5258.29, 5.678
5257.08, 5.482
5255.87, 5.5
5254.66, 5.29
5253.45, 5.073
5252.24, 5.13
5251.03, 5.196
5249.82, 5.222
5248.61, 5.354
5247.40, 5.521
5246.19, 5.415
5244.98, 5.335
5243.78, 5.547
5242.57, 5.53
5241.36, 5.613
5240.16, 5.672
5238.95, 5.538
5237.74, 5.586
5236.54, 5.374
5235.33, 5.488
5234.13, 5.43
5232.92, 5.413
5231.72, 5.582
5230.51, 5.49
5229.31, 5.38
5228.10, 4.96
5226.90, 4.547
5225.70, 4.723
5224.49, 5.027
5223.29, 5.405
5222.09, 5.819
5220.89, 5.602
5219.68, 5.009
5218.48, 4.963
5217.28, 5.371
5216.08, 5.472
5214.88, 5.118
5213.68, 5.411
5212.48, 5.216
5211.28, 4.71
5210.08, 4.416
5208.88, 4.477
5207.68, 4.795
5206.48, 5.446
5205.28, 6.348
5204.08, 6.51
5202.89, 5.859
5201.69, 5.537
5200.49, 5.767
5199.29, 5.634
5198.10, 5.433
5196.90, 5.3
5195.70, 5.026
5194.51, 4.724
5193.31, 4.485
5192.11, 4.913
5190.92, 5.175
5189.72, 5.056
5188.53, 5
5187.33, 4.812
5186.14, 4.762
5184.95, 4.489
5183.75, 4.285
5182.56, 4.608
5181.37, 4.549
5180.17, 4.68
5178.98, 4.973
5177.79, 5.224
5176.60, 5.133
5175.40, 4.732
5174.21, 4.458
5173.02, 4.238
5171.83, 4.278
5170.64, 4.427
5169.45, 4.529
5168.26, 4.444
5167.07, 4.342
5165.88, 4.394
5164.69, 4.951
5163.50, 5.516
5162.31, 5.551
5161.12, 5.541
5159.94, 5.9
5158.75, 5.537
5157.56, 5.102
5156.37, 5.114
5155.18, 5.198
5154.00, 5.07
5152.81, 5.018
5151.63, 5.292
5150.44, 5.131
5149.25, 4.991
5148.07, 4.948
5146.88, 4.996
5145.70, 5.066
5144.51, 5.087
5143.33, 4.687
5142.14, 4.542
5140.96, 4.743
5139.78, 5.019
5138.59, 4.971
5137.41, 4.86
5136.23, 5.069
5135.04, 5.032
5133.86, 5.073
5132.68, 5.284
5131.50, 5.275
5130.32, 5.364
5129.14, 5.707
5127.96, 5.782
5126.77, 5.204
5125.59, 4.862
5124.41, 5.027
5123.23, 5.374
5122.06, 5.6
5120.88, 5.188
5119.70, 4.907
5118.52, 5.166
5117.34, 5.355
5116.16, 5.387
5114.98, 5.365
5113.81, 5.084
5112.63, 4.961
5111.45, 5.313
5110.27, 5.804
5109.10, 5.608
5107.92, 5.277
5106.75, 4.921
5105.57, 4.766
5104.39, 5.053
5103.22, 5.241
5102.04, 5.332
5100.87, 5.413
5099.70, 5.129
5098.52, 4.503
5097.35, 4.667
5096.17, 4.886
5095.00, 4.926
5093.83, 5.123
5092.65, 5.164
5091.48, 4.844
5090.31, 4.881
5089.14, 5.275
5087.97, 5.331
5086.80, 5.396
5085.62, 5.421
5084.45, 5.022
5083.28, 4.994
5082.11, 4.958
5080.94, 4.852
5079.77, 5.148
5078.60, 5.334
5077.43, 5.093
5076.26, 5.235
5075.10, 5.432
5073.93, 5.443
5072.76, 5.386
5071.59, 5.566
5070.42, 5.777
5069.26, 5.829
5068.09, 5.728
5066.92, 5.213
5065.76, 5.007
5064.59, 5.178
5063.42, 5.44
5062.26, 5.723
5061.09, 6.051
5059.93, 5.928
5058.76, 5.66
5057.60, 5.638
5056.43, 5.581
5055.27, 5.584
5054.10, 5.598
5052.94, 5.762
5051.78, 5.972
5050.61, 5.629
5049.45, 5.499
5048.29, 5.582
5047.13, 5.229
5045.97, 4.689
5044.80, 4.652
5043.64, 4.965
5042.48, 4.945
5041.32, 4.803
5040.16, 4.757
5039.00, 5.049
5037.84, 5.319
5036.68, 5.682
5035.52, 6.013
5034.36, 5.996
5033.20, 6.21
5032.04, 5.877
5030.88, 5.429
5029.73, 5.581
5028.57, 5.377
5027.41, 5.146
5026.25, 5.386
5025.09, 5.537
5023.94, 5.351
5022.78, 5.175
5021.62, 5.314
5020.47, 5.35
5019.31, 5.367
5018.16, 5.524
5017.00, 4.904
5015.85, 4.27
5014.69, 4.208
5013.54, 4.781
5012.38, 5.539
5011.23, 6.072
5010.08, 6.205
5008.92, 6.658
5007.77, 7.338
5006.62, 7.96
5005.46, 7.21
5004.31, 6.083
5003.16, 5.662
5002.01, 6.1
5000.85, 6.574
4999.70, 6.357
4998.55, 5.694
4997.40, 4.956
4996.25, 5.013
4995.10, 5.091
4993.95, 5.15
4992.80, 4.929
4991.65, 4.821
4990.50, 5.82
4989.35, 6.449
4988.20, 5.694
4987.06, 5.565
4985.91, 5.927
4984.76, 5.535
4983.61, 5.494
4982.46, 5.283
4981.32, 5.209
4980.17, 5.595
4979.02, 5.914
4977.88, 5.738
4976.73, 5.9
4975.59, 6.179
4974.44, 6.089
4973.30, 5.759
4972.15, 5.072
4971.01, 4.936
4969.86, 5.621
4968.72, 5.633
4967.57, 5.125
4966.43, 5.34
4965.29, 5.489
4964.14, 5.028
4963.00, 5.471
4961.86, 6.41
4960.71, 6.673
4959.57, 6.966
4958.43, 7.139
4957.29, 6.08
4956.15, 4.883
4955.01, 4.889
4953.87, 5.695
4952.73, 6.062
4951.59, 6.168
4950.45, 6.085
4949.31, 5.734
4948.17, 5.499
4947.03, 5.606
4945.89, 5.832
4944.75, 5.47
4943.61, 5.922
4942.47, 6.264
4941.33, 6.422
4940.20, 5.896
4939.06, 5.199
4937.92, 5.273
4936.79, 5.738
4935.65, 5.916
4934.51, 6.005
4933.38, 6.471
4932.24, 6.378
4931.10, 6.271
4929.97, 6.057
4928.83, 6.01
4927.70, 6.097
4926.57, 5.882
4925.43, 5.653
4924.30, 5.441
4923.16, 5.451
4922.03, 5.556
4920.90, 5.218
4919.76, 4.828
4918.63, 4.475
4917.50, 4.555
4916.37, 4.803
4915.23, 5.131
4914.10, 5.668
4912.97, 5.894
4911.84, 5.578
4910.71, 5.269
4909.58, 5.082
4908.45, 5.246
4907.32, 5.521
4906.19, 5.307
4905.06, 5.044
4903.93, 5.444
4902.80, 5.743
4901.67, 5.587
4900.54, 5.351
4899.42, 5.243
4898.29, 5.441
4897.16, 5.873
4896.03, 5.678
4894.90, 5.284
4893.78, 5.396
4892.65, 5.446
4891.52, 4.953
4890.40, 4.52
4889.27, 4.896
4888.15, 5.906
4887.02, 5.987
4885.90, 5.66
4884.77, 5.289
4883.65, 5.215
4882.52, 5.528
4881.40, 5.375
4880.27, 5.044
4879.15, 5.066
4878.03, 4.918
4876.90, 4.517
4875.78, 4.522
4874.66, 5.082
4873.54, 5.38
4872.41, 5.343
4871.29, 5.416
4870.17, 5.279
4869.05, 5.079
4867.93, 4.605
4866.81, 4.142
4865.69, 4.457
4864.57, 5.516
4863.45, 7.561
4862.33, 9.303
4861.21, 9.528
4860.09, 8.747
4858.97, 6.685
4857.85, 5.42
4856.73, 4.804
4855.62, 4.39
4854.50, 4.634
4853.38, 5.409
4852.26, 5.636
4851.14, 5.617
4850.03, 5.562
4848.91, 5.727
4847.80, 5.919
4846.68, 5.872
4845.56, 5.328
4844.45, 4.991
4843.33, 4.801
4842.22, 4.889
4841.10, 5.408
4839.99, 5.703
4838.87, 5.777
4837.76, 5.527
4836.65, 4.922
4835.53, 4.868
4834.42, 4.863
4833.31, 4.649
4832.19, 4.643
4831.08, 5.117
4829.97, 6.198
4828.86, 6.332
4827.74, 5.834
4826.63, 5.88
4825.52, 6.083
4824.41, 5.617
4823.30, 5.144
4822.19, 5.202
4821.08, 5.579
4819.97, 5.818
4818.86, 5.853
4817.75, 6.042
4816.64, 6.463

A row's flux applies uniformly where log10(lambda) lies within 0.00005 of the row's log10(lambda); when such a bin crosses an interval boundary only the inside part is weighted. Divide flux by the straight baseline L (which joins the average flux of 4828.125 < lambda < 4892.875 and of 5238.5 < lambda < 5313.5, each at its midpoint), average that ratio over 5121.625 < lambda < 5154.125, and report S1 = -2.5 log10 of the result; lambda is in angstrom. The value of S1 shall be 0.09 mag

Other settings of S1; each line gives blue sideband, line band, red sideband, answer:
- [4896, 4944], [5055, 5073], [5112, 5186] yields -0.07 mag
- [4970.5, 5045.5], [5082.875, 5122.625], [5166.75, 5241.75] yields 0.04 mag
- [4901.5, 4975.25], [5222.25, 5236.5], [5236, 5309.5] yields 0.06 mag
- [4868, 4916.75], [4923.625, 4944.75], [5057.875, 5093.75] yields -0.12 mag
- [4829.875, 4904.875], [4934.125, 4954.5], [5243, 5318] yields -0.06 mag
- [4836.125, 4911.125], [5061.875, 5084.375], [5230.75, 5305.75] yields 0.03 mag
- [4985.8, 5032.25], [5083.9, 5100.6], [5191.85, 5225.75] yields 0.09 mag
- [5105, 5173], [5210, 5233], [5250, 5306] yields 0.03 mag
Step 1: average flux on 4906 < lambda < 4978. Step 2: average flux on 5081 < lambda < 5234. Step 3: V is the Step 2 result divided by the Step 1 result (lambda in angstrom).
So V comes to 0.90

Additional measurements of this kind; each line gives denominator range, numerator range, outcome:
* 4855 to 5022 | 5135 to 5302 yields 0.93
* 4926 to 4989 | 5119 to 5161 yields 0.89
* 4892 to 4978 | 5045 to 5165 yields 0.93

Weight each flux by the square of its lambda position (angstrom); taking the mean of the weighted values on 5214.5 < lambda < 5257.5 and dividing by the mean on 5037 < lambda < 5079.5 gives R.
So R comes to 1.06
